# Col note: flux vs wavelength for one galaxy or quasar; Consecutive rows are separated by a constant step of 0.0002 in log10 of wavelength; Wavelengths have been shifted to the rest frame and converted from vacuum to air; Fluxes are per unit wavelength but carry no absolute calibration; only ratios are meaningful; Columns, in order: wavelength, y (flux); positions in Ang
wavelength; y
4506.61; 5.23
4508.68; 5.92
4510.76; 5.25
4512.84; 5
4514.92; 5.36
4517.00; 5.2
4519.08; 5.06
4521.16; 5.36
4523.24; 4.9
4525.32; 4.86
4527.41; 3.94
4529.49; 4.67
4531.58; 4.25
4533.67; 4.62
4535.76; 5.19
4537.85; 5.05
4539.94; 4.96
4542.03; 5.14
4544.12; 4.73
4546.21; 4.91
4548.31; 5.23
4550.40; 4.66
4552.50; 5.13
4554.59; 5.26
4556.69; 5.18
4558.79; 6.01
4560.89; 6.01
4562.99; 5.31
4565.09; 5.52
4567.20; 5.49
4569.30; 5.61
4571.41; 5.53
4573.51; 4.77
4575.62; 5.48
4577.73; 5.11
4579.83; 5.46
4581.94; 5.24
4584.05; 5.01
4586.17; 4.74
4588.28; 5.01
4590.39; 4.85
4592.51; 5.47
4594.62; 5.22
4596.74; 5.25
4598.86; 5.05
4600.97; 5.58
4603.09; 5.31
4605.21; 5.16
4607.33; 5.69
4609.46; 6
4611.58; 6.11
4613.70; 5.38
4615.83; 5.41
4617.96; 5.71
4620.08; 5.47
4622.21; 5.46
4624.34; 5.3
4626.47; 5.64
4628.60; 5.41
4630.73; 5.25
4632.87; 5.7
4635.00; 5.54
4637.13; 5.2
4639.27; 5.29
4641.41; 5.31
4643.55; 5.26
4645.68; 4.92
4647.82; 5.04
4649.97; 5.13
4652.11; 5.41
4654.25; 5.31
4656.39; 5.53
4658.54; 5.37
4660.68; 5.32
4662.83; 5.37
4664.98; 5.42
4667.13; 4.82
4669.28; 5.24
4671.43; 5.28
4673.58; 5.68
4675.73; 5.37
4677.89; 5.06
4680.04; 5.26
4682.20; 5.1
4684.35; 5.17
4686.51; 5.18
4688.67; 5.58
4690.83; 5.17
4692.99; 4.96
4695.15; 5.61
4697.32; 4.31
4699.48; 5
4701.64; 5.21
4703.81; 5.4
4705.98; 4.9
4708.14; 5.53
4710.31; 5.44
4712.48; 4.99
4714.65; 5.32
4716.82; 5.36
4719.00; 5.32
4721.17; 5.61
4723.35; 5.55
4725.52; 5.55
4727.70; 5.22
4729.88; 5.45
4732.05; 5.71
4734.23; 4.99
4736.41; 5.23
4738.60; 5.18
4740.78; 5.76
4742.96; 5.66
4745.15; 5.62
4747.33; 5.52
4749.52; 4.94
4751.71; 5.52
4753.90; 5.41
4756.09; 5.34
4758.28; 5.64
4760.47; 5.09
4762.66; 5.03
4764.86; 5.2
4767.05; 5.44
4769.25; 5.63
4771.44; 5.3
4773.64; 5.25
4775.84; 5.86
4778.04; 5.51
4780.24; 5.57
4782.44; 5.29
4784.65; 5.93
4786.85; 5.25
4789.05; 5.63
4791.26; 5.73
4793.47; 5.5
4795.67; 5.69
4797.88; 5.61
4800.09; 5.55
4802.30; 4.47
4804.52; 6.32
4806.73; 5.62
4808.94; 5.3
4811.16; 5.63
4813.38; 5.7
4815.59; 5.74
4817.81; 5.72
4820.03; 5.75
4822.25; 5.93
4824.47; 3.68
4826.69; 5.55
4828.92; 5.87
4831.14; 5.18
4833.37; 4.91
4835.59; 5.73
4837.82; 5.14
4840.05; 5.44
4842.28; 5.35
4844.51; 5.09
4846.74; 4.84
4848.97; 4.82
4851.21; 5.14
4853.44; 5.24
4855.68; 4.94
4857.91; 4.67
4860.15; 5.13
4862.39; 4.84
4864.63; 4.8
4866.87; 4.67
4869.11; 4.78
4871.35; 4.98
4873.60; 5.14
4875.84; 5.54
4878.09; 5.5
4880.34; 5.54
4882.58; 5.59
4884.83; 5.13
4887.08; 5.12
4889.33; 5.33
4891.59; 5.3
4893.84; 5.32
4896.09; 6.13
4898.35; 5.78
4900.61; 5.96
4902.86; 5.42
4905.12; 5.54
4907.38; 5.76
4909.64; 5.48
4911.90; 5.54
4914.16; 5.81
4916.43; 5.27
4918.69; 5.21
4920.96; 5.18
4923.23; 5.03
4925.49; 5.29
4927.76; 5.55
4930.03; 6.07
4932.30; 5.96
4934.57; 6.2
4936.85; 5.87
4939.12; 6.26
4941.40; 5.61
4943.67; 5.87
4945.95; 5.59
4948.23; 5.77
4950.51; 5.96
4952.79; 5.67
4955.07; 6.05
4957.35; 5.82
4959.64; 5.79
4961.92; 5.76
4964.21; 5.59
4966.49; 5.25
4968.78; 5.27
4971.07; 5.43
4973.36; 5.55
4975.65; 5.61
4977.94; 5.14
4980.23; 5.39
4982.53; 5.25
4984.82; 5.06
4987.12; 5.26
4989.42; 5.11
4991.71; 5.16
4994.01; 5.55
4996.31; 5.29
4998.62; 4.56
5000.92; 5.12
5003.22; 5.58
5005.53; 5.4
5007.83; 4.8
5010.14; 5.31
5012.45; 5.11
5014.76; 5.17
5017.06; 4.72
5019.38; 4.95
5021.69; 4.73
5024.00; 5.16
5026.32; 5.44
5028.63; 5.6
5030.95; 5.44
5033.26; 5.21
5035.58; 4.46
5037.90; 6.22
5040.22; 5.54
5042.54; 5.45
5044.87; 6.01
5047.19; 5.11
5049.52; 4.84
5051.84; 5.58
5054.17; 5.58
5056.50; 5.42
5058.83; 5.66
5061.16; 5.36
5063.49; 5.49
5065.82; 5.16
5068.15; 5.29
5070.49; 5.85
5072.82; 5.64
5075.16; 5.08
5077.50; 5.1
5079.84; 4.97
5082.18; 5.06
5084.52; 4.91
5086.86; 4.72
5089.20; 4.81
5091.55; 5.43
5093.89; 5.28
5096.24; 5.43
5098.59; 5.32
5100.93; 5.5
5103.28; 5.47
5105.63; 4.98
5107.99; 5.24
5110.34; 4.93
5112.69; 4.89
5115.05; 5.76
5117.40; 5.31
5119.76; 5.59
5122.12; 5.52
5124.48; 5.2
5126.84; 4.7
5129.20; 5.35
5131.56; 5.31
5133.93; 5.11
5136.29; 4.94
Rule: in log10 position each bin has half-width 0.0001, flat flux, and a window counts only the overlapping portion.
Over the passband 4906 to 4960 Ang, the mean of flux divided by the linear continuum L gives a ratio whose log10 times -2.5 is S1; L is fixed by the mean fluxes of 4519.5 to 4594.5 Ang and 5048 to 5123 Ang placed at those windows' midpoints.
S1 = -0.09 mag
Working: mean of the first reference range 5.11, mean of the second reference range 5.28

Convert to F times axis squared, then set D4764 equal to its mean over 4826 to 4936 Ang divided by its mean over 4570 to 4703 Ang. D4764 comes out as 1.12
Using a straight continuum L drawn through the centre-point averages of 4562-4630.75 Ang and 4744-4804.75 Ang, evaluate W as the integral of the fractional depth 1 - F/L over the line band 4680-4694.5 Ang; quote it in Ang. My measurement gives 0.53 Ang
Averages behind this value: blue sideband 5.37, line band 5.21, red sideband 5.45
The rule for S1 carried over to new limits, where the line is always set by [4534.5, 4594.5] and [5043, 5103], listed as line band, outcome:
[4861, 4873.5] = 0.09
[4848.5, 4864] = 0.06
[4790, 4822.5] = -0.07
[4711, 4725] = -0.03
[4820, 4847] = 0.00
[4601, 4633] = -0.06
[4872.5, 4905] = -0.04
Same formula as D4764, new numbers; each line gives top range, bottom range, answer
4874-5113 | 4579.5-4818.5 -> 1.13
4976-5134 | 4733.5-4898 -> 1.08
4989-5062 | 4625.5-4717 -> 1.16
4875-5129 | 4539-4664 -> 1.20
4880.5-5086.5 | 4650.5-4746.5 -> 1.15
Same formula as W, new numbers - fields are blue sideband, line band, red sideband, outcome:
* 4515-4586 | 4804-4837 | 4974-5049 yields -1.90 Ang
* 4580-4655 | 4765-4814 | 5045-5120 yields -1.93 Ang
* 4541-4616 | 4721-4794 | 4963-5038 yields -2.36 Ang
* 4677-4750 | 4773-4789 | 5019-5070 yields -0.69 Ang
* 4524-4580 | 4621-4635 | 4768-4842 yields -0.66 Ang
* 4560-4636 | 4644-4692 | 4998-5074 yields 1.08 Ang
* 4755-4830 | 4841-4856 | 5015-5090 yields 1.00 Ang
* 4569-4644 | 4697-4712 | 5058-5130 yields 0.53 Ang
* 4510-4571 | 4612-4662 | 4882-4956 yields -1.31 Ang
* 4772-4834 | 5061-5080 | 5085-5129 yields -0.31 Ang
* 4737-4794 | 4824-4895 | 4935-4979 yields 5.33 Ang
